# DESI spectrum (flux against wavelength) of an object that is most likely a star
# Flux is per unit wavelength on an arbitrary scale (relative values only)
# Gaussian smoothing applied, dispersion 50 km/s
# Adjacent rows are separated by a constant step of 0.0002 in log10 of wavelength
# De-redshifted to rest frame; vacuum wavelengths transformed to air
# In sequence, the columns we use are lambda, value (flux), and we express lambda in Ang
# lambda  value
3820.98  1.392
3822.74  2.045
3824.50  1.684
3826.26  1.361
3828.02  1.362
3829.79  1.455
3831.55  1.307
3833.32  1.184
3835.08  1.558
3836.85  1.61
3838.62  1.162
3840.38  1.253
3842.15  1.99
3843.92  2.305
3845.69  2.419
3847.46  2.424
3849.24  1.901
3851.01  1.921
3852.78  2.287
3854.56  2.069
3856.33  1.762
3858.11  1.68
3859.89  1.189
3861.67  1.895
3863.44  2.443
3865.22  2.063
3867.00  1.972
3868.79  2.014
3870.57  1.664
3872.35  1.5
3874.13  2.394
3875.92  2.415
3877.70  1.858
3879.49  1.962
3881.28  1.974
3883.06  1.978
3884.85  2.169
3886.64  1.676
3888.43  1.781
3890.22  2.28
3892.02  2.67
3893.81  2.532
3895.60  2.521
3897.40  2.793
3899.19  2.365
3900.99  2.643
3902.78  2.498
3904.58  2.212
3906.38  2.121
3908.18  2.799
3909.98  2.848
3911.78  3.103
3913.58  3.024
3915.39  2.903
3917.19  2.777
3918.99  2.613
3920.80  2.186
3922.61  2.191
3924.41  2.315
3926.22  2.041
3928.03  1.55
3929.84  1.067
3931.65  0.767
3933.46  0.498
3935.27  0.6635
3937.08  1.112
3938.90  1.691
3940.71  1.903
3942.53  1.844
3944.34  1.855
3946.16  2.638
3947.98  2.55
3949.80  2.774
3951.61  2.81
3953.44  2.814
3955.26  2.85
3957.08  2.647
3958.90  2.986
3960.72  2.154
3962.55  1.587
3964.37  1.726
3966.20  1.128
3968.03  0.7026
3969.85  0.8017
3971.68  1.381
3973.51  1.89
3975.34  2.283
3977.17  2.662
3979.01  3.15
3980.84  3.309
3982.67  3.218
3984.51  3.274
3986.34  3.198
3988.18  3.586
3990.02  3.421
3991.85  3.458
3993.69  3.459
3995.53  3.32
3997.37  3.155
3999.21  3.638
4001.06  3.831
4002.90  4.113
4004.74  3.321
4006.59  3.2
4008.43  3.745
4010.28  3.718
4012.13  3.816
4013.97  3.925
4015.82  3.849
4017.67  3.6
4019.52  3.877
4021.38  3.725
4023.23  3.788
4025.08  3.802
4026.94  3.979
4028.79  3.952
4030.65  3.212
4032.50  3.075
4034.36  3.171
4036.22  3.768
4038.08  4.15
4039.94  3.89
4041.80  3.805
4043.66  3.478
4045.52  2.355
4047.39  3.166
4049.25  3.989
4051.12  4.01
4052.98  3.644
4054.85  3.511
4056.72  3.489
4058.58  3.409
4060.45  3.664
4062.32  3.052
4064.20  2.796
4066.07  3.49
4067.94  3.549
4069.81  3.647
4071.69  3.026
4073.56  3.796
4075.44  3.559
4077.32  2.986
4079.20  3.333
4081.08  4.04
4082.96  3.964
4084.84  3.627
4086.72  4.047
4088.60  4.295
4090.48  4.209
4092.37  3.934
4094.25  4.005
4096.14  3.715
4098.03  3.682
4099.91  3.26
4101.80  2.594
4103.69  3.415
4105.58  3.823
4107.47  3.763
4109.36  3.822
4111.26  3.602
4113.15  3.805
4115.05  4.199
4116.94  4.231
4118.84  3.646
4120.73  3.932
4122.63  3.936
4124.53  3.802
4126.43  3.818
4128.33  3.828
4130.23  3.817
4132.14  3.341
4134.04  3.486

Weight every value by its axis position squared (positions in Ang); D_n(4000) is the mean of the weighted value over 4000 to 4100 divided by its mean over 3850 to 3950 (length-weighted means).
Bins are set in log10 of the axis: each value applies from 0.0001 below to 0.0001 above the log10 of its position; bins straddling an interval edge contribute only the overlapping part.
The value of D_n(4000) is 1.88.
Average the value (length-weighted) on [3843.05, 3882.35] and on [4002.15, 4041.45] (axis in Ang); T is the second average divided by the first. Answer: 1.8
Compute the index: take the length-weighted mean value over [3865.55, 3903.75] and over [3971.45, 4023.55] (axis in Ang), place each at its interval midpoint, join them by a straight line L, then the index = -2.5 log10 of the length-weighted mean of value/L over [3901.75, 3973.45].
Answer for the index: 0.29 mag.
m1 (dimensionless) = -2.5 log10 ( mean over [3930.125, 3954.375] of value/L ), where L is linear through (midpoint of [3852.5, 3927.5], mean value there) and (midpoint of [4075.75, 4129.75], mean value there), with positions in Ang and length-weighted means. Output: 0.400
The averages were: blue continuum 2.24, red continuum 3.76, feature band 1.82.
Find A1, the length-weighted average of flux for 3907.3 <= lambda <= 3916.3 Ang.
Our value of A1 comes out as 2.94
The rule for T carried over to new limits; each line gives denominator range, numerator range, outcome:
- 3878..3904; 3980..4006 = 1.52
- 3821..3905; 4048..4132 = 1.88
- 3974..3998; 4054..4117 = 1.14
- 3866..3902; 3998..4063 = 1.68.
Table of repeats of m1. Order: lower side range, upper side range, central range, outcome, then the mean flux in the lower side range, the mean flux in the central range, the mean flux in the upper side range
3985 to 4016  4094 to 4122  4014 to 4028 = -0.065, 3.56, 3.81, 3.7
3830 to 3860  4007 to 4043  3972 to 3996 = 0.082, 1.77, 3.05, 3.72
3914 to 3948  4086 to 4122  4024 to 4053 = -0.177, 1.85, 3.59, 3.79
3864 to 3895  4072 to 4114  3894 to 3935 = 0.029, 2.06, 2.24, 3.68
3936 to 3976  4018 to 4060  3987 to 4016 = -0.241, 2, 3.59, 3.6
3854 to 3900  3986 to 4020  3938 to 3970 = 0.375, 2.06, 2.11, 3.59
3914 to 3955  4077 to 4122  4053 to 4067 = -0.008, 2.01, 3.36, 3.76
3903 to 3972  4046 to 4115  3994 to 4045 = -0.237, 2.05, 3.65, 3.6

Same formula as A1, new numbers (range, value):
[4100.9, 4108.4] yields 3.4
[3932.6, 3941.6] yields 1.18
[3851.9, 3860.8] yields 1.8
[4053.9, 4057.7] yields 3.5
